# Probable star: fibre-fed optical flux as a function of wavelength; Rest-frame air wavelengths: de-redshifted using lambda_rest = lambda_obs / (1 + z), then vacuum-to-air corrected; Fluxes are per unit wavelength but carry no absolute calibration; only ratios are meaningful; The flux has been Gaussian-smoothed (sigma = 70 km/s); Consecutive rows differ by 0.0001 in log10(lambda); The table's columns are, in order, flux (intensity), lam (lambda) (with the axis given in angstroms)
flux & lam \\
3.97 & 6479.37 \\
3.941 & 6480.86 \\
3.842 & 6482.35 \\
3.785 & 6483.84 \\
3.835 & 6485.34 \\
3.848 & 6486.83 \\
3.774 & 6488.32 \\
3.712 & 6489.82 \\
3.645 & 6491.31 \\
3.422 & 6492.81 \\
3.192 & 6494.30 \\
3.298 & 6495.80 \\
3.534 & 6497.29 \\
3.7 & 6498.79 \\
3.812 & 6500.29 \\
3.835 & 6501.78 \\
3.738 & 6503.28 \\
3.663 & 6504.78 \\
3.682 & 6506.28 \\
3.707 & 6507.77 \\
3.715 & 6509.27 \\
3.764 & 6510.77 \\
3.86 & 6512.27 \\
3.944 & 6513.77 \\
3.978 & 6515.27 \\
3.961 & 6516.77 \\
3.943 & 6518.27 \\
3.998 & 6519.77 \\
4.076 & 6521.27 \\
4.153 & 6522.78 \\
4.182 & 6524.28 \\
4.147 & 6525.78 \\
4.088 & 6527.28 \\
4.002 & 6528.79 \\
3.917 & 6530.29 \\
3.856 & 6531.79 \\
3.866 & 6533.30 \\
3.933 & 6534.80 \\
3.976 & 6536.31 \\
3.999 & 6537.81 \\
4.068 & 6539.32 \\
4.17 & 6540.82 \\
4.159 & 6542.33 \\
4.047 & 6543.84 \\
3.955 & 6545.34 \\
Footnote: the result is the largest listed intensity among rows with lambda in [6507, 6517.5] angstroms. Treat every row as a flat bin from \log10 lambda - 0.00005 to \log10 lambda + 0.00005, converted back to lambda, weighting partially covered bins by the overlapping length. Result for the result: 3.978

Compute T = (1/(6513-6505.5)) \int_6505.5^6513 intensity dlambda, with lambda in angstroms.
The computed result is 3.75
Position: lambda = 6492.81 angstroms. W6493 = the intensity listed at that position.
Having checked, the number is 3.422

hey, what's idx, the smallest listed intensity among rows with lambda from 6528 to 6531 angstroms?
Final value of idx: 3.917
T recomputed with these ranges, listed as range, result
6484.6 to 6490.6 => 3.8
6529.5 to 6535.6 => 3.89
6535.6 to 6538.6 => 3.99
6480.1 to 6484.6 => 3.86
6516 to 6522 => 4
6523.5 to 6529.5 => 4.11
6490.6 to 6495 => 3.42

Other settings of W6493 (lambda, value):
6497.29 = 3.534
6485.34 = 3.835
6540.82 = 4.17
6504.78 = 3.663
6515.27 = 3.978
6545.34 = 3.955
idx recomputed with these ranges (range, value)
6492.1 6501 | 3.192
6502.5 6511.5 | 3.663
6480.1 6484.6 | 3.785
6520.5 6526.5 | 4.076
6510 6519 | 3.764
